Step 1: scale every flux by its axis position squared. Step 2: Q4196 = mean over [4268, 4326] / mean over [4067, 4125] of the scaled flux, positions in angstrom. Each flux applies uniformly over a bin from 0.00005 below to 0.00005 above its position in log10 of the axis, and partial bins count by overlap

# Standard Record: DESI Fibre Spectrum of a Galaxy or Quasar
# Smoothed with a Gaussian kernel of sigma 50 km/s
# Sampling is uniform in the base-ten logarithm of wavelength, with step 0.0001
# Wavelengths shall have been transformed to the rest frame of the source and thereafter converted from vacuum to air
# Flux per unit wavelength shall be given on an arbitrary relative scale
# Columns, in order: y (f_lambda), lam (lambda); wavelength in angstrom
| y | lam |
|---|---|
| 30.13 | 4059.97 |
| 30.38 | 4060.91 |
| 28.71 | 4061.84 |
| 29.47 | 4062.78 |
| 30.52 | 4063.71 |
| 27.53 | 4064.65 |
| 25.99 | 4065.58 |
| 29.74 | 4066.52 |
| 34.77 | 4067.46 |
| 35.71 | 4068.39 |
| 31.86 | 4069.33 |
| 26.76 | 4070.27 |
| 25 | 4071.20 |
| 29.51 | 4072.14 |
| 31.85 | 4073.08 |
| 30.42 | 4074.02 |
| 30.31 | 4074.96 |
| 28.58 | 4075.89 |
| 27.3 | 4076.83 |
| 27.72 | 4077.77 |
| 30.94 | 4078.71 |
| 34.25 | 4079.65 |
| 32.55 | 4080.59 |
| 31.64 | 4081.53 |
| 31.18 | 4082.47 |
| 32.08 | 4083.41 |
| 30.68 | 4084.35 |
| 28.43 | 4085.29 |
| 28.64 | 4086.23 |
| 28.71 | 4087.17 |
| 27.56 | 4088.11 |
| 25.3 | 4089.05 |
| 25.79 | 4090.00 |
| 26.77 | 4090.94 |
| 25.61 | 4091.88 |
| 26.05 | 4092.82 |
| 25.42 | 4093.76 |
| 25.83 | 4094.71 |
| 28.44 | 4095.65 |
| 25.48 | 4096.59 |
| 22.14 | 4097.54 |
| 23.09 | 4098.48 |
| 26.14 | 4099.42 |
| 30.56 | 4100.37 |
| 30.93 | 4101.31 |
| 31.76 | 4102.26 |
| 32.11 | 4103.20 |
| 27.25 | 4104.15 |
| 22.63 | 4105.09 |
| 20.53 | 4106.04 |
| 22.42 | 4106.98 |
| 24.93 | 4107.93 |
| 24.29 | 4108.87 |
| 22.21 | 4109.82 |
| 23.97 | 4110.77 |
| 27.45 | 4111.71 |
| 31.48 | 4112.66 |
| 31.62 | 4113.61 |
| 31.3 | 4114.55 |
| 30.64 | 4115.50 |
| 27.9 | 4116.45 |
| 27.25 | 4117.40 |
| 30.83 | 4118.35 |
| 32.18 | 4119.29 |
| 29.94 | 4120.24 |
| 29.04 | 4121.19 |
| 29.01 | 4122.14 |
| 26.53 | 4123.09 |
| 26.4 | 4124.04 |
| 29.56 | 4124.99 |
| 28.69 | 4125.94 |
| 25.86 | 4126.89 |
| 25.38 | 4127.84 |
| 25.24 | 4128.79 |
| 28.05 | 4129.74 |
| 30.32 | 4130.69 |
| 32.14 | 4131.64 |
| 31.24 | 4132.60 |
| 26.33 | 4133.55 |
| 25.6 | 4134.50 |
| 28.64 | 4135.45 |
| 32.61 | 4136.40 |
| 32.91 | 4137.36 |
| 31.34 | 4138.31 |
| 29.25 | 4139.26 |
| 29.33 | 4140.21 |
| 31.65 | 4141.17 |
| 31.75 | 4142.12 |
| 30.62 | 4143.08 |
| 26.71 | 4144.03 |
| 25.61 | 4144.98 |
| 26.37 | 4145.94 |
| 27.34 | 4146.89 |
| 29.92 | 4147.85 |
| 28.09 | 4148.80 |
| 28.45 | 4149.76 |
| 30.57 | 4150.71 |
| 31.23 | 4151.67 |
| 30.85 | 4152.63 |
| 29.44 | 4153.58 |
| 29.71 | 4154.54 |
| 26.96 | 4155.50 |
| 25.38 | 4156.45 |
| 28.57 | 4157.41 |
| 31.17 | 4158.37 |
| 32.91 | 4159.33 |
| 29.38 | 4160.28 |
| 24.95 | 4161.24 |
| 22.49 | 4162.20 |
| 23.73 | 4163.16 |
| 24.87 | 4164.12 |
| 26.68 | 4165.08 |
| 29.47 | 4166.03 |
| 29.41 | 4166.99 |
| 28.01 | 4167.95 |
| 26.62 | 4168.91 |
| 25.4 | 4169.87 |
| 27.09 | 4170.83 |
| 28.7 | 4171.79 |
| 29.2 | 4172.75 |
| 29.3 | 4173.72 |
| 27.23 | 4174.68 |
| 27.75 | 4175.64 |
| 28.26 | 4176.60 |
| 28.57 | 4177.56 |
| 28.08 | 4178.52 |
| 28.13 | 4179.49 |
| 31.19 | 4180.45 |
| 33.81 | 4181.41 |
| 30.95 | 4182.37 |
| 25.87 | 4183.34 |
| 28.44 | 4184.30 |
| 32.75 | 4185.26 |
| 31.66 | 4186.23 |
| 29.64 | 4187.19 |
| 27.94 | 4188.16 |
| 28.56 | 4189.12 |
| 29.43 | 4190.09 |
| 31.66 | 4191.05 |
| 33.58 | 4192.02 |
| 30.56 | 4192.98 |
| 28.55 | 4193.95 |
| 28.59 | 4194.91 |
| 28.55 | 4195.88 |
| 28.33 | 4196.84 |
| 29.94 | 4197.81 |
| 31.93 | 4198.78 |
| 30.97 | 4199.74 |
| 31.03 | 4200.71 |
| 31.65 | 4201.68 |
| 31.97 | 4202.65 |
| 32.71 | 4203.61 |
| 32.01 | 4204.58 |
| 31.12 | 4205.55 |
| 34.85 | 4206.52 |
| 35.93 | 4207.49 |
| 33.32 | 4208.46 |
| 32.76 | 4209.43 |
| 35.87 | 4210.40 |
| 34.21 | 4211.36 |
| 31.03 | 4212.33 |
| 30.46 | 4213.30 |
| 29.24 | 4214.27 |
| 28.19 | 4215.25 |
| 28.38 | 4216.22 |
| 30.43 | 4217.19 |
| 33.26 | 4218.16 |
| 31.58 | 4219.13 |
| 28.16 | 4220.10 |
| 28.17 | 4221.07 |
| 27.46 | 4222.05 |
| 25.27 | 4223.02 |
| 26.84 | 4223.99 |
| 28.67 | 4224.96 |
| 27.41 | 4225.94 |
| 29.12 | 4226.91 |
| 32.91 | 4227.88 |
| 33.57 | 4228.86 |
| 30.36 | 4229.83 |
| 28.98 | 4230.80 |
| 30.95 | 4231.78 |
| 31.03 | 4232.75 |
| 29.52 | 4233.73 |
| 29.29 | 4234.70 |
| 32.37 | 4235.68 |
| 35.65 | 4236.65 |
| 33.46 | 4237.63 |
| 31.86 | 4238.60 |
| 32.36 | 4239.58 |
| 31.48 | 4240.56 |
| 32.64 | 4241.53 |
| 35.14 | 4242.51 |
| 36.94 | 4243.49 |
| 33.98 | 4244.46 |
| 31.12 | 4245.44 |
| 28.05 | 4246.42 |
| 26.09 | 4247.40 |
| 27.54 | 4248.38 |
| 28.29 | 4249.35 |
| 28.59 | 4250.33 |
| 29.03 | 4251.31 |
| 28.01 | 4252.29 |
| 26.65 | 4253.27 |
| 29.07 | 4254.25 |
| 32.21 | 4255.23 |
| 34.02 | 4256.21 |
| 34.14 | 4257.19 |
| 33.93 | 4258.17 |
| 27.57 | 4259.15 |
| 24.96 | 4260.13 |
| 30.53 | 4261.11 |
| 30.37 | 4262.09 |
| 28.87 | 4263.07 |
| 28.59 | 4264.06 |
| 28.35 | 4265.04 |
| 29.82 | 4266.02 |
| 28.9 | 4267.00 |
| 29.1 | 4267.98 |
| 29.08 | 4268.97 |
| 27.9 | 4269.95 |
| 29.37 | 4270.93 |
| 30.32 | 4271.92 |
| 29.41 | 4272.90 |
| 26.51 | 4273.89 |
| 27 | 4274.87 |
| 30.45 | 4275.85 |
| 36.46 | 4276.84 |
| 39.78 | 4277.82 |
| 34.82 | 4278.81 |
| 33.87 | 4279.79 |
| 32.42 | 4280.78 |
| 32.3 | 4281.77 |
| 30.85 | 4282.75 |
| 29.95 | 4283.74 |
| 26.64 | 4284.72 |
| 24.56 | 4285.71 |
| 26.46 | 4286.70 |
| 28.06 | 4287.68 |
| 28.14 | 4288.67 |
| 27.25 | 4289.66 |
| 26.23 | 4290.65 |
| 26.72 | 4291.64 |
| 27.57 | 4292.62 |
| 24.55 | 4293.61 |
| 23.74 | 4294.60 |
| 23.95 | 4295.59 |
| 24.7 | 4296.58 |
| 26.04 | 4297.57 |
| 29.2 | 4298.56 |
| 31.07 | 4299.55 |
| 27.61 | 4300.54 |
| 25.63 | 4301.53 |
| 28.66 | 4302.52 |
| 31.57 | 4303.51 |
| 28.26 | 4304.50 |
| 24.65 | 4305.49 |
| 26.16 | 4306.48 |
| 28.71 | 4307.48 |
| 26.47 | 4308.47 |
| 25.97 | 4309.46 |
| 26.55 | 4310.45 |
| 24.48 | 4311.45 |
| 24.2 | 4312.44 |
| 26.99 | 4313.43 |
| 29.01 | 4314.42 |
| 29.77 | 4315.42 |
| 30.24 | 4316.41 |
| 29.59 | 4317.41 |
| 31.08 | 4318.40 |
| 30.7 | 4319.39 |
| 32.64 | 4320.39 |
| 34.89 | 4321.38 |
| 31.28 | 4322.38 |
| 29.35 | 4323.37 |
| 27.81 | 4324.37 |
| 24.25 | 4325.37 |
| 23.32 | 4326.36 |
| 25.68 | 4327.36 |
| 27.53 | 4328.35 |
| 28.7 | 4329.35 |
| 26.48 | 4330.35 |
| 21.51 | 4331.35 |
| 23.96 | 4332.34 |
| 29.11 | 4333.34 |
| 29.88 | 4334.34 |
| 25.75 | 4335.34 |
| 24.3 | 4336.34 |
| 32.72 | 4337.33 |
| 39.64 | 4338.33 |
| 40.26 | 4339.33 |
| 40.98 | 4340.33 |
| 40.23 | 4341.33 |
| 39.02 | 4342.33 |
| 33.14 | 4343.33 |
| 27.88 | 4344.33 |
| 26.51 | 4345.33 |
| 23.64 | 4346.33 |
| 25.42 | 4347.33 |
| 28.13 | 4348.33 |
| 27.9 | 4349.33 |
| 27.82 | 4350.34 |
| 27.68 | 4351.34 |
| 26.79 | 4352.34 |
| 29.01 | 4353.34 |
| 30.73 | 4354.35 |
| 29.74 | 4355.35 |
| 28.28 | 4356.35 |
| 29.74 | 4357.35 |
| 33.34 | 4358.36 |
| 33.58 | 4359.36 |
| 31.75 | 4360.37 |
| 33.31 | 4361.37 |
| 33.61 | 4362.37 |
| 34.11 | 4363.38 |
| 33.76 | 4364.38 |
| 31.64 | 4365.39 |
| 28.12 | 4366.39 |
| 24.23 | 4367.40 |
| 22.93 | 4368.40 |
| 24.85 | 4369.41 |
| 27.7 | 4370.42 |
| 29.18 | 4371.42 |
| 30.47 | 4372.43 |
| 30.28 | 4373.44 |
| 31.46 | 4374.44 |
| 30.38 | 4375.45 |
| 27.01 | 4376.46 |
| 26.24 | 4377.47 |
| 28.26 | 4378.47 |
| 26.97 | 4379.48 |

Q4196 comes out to 1.11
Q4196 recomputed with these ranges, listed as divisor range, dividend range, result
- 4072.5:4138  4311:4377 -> 1.17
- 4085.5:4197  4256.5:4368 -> 1.12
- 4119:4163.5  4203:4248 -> 1.13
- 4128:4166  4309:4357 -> 1.11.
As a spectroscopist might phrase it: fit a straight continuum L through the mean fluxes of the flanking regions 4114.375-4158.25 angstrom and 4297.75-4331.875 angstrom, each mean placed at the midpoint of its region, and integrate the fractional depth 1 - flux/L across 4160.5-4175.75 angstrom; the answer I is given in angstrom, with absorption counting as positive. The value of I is 0.97 angstrom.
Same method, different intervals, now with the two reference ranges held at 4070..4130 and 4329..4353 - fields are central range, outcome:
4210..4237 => -1.2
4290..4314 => 2.4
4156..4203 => -0.6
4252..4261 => -0.3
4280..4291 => 0.3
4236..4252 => -1.2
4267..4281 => -0.8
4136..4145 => -0.7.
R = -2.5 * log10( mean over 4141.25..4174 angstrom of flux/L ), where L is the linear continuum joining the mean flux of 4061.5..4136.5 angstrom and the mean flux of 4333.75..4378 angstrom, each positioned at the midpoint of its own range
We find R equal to 0.02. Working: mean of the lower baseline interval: 28.3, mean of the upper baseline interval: 30.3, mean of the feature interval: 28.2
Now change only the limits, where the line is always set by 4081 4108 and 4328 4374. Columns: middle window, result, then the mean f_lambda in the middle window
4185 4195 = -0.08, 30.3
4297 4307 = 0.06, 27.9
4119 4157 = -0.05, 28.9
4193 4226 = -0.08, 30.6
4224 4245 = -0.11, 31.7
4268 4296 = 0.00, 29.1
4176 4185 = -0.05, 29.3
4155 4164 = 0.03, 27.2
